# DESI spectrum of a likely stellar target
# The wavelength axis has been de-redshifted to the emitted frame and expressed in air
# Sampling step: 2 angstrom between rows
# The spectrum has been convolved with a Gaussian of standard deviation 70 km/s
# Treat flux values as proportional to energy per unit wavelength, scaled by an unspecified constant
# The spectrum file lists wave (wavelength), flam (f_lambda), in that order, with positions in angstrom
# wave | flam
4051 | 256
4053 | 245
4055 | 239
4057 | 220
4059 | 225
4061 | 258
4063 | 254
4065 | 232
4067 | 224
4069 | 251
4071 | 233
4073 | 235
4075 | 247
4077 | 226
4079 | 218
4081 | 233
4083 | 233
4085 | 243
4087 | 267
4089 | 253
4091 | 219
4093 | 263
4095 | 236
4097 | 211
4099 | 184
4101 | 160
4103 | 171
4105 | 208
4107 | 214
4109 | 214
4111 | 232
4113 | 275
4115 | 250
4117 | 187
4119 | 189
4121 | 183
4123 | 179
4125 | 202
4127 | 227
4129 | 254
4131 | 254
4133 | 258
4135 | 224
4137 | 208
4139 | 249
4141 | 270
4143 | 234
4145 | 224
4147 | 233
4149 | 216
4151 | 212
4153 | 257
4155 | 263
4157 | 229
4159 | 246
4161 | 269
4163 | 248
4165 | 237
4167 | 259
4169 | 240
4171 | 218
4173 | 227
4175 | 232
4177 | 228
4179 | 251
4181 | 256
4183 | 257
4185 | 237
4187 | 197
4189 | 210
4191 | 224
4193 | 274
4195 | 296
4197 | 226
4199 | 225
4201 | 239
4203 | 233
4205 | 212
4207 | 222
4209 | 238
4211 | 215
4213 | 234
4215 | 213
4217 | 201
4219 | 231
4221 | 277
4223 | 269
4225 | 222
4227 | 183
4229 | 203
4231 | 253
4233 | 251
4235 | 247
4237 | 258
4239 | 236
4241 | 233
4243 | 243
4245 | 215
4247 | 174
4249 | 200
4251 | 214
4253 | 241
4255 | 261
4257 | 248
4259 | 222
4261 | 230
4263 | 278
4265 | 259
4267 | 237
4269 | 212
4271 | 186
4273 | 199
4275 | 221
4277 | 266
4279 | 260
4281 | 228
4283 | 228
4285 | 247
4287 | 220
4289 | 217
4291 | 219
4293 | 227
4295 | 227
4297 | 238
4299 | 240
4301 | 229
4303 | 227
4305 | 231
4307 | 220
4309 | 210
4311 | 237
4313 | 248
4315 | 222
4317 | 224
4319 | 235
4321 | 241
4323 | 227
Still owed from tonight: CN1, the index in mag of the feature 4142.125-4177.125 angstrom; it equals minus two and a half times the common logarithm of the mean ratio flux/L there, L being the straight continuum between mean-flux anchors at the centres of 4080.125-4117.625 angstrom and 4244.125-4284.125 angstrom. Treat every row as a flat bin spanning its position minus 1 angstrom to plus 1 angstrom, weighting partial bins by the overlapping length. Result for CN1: -0.05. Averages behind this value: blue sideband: 224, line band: 238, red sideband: 229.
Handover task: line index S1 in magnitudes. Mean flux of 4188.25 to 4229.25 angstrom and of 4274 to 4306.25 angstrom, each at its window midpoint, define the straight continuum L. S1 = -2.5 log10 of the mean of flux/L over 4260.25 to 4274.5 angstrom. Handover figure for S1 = 0.02 mag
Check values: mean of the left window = 231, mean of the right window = 233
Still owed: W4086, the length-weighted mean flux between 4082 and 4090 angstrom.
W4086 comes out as 249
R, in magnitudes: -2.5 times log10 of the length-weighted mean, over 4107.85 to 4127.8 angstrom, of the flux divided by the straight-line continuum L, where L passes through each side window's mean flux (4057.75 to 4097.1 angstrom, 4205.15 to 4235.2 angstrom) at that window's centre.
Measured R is 0.108 mag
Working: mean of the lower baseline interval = 239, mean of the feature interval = 214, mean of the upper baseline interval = 230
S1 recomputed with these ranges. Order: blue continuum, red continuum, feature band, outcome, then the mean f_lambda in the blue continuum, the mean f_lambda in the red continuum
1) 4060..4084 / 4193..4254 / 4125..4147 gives -0.02 mag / 237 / 231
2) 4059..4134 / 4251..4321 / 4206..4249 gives 0.01 mag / 226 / 232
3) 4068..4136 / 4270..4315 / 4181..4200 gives -0.06 mag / 224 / 228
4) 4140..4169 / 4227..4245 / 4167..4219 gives 0.03 mag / 243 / 236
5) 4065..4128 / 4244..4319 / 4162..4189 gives -0.06 mag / 222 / 229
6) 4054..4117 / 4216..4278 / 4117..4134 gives 0.07 mag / 229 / 231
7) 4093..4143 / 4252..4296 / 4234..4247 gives -0.02 mag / 220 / 233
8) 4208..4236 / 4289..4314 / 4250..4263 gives -0.04 mag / 231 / 229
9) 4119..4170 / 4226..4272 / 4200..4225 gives 0.00 mag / 234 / 230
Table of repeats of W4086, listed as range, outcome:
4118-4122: 186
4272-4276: 210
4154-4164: 251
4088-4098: 236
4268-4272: 199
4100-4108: 188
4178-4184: 255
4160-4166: 251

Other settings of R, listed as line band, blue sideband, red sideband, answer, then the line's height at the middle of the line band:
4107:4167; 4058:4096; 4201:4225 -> 0.02 mag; 236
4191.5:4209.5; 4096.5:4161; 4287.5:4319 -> -0.07 mag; 225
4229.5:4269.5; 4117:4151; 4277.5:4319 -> -0.03 mag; 228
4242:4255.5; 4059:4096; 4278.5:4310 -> 0.06 mag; 231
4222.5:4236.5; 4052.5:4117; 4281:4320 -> -0.01 mag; 229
